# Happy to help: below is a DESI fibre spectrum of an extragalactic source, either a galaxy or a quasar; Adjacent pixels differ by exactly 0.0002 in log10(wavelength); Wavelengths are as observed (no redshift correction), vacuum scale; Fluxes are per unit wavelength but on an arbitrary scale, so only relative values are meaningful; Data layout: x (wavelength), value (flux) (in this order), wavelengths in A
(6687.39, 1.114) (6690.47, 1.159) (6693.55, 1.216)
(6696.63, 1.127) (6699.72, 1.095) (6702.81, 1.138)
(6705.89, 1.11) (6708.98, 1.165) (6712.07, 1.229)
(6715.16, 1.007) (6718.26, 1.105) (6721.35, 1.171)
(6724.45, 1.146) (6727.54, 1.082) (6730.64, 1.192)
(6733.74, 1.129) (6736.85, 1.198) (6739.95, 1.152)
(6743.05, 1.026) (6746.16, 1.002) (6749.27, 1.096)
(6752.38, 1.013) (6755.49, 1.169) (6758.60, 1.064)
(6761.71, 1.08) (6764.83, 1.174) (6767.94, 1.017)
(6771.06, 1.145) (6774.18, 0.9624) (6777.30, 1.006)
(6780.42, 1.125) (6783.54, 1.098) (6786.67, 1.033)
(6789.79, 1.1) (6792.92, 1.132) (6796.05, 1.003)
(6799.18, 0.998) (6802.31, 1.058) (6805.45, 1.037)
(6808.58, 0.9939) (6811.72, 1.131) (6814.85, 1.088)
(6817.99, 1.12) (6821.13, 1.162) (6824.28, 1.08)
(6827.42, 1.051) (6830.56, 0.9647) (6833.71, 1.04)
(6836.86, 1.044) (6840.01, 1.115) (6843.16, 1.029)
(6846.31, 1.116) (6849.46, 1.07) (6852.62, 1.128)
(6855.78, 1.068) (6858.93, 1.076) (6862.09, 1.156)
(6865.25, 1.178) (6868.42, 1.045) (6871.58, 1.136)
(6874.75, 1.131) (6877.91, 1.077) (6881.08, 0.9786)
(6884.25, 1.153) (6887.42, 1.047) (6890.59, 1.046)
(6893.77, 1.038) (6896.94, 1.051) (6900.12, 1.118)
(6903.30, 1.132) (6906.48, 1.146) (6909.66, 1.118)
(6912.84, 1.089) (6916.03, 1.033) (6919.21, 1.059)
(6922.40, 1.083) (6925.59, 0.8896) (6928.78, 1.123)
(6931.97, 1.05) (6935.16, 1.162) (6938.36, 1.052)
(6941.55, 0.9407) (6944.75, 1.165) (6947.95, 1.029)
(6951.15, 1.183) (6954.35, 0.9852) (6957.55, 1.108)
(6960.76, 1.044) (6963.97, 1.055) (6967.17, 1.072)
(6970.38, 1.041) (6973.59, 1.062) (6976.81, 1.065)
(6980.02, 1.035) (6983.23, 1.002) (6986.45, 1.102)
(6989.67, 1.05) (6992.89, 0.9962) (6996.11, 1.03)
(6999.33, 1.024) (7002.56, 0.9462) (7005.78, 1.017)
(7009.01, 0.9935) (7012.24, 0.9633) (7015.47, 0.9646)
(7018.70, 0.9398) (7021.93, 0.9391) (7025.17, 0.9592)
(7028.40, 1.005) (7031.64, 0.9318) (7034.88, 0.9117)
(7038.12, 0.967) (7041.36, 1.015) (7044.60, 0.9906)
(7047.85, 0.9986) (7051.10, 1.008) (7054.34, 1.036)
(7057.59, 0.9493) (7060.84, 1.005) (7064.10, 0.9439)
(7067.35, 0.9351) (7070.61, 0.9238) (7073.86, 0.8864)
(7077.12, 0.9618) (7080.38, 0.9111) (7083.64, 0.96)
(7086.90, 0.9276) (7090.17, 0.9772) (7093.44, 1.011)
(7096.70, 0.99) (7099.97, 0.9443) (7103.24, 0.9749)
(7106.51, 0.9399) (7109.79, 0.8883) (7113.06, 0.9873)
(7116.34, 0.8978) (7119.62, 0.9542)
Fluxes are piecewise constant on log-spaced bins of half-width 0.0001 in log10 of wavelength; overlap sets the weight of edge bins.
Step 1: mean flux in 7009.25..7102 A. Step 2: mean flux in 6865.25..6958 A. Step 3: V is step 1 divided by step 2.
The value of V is 0.90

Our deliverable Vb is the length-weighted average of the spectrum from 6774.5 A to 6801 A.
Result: 1.06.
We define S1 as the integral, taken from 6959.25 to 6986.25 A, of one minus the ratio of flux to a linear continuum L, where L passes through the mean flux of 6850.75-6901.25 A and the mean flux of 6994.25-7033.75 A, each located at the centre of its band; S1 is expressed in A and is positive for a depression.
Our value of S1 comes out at -1.09 A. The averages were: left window 1.09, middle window 1.05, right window 0.975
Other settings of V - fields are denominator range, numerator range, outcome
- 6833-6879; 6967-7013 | 0.94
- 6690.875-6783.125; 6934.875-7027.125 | 0.93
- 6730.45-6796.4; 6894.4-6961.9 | 0.99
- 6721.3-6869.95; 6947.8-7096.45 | 0.92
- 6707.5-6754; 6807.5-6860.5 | 0.97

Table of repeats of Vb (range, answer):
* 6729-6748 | 1.12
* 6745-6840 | 1.07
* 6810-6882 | 1.09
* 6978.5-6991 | 1.05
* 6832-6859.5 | 1.08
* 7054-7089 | 0.946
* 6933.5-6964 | 1.07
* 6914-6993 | 1.06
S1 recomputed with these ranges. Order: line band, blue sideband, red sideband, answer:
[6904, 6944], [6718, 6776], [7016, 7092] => -1.8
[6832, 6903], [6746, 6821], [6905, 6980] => -1.0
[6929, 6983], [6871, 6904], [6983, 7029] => -1.8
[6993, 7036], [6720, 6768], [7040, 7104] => 0.8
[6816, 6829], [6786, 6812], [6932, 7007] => -0.6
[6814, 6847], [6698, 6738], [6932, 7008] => 0.8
